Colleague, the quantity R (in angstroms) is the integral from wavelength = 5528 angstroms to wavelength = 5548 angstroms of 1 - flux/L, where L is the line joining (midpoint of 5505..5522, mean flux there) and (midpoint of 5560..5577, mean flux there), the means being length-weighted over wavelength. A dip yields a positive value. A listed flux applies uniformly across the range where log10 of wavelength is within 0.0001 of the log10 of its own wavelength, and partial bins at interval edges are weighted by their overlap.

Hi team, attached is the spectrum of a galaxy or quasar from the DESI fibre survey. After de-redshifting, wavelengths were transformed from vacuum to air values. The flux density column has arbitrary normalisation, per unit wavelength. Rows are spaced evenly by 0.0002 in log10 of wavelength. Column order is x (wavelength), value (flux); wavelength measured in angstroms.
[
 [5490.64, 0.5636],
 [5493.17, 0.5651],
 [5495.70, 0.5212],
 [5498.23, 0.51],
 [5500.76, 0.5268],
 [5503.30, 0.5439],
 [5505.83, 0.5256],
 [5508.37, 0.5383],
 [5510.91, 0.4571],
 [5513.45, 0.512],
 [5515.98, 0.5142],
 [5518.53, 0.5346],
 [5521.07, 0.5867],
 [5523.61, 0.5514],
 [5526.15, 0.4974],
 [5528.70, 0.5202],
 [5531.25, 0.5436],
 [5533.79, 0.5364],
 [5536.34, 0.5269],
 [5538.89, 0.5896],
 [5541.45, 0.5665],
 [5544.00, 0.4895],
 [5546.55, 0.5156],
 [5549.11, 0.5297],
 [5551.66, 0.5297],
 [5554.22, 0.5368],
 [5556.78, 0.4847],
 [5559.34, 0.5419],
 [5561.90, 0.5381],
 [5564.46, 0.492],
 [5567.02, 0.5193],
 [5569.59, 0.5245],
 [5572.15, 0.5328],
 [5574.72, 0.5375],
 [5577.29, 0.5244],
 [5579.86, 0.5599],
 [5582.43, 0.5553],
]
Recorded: -0.5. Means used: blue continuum 0.523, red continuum 0.525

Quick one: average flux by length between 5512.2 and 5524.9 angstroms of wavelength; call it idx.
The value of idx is 0.54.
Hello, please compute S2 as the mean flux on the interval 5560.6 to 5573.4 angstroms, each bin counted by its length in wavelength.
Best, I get 0.522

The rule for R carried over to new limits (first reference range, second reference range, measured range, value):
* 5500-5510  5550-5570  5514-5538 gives -0.4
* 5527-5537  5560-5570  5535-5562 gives -0.3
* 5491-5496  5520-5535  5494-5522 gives 1.1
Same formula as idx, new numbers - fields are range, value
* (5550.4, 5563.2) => 0.526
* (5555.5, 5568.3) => 0.515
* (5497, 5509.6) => 0.529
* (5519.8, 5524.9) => 0.57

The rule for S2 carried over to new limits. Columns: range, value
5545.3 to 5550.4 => 0.523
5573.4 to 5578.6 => 0.53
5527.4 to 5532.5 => 0.531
